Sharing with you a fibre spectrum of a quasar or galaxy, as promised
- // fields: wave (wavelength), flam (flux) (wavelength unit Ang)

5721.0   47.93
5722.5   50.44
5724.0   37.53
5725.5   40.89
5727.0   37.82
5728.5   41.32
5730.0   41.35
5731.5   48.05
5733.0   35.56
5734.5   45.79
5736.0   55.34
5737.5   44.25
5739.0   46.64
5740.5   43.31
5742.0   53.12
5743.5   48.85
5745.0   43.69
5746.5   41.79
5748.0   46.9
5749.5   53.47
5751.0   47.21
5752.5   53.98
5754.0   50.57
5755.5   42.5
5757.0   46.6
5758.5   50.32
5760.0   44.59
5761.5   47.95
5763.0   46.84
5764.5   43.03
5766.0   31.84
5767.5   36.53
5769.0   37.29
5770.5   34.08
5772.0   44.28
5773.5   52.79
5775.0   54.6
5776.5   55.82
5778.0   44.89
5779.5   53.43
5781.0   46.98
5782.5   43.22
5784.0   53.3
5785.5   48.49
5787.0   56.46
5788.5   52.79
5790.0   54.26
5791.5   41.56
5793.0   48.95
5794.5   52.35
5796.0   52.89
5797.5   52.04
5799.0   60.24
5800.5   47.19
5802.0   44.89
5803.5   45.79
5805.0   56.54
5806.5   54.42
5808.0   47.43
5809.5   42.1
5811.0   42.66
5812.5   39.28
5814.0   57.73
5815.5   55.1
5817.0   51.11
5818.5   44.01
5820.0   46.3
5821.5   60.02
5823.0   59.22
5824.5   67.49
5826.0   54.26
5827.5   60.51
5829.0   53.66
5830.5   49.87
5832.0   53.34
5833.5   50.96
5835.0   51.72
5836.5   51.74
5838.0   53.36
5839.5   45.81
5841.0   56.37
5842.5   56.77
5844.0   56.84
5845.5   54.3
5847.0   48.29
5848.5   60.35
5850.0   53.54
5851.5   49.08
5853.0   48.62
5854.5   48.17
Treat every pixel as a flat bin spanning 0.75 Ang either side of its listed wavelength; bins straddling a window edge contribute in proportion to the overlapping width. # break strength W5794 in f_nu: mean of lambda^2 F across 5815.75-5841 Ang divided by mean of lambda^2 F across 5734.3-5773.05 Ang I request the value 1.2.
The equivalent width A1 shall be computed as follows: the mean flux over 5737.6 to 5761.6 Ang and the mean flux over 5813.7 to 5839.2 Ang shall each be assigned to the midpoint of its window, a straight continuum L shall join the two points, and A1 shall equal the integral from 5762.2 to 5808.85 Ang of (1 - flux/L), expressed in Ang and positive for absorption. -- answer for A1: 2.2 Ang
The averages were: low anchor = 47.5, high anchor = 53.9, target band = 48.2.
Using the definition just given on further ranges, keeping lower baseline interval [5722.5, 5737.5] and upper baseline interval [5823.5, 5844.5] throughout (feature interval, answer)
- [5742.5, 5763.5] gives -0.91 Ang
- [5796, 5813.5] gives 0.86 Ang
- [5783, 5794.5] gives -0.29 Ang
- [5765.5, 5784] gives 1.12 Ang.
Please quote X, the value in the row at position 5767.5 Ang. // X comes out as 36.53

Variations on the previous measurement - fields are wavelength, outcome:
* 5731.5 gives 48.05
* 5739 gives 46.64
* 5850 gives 53.54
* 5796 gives 52.89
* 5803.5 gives 45.79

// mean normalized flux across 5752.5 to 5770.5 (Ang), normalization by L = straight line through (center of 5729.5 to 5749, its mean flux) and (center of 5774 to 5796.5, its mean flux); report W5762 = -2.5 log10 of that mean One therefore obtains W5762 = 0.11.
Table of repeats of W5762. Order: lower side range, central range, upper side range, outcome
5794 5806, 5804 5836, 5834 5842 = -0.010 mag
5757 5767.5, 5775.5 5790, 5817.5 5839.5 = -0.090 mag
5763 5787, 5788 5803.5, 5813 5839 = -0.030 mag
